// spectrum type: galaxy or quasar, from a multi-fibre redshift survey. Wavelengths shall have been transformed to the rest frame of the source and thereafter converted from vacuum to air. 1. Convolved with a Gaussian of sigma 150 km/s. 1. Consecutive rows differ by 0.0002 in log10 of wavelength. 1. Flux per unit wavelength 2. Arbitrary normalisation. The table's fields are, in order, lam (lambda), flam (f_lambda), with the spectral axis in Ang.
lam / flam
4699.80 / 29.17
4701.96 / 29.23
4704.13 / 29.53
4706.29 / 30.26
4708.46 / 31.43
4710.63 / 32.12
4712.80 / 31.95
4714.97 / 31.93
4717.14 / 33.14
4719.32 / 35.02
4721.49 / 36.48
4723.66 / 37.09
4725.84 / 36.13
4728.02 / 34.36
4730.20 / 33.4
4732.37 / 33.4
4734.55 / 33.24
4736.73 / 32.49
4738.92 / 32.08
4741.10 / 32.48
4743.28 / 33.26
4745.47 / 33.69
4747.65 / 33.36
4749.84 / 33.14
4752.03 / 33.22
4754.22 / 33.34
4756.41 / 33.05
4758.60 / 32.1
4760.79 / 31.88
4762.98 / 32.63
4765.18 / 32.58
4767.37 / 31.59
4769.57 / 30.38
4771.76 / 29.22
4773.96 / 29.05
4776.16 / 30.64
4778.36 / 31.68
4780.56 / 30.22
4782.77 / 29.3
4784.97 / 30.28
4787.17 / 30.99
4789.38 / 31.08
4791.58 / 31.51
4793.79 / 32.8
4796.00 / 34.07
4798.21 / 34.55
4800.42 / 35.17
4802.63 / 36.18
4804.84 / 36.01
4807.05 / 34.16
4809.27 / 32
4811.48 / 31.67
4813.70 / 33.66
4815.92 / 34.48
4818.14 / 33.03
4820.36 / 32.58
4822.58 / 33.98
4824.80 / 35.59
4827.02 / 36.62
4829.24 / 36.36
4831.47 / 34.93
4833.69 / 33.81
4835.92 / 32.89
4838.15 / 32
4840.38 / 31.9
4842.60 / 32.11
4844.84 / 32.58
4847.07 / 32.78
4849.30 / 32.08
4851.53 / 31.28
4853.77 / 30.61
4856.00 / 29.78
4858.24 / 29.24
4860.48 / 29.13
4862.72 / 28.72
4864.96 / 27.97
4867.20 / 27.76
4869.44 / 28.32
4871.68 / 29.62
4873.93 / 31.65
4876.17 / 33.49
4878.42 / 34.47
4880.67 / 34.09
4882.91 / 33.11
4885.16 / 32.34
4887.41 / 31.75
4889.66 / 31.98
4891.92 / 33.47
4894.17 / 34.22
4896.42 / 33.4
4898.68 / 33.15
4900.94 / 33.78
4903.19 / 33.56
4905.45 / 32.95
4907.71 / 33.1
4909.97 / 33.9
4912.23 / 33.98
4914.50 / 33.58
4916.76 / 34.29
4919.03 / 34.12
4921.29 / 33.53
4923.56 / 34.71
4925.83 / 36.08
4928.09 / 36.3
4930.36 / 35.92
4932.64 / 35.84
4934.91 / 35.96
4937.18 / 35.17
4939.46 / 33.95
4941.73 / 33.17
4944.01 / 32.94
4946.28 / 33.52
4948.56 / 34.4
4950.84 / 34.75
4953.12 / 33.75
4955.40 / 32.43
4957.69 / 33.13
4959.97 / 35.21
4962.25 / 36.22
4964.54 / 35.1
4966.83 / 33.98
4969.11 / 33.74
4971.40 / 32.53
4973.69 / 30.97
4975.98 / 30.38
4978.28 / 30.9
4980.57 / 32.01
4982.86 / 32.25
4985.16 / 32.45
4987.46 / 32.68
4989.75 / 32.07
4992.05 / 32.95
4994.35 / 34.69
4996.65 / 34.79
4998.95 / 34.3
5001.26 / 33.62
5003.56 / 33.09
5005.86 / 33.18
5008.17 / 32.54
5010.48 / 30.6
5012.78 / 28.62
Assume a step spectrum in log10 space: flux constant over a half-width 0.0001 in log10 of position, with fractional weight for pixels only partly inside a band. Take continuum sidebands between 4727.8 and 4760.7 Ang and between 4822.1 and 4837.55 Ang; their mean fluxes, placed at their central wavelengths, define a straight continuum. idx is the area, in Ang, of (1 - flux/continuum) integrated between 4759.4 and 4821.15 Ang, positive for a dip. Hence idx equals 3.2 Ang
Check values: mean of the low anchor 33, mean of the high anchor 34.8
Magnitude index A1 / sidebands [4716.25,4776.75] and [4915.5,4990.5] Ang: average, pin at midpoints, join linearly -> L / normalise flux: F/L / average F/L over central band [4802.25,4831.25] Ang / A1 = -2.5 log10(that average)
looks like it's -0.03 mag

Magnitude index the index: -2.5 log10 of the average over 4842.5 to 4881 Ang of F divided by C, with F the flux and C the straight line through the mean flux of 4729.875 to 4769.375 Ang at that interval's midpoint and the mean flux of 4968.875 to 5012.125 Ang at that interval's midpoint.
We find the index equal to 0.07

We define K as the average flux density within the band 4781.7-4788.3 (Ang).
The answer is 30.2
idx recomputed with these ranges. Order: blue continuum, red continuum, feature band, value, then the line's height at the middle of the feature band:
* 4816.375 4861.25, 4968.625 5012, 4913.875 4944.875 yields -1.99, 32.6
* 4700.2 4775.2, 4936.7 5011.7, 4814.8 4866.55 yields 0.84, 32.9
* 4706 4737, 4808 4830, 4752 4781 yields 1.94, 33.8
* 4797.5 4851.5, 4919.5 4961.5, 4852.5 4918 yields 4.14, 34.1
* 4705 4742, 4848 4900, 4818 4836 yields -1.45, 32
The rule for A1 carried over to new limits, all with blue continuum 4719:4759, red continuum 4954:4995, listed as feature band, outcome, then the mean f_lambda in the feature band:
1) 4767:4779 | 0.113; 30.3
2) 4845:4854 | 0.050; 31.9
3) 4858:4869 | 0.171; 28.5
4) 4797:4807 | -0.057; 35.3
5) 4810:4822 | 0.014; 33.1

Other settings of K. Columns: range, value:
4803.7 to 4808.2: 35.1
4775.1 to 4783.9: 30.4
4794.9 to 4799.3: 34.3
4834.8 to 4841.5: 32.3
